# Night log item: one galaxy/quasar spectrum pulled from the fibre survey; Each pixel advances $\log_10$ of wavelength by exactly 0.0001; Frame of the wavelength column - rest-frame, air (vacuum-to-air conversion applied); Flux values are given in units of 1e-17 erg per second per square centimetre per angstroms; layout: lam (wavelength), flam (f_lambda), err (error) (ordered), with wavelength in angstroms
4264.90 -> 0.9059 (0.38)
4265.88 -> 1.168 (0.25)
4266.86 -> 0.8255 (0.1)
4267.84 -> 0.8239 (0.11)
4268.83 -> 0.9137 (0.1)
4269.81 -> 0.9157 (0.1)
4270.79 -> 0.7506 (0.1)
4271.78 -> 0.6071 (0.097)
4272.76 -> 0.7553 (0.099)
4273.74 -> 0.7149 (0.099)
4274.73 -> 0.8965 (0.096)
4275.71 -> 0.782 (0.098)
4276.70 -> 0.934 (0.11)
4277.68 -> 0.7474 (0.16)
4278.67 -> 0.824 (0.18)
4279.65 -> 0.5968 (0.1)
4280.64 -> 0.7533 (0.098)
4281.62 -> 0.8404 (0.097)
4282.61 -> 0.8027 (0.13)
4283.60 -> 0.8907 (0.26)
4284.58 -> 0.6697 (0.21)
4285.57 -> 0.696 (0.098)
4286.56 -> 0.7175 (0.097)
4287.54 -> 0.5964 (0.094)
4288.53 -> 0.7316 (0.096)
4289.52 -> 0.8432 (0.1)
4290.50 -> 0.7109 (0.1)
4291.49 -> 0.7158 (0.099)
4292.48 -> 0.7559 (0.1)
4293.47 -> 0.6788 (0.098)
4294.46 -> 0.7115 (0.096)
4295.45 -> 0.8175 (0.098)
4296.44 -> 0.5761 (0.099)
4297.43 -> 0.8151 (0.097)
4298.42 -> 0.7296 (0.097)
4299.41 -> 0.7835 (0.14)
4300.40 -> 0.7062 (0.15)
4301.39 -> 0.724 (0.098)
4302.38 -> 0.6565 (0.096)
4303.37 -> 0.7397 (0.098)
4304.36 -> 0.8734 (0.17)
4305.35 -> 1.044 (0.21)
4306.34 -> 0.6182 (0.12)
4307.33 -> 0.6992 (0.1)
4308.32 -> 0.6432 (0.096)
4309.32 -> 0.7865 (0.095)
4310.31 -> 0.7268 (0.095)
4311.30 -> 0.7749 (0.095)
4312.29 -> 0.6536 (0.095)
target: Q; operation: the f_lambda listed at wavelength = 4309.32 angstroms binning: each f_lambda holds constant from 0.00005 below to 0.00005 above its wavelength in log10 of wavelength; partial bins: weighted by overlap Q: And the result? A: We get 0.7865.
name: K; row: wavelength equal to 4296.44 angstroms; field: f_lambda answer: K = 0.5761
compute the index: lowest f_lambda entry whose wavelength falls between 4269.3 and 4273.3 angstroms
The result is 0.6071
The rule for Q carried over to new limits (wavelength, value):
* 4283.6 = 0.8907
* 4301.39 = 0.724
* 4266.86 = 0.8255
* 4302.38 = 0.6565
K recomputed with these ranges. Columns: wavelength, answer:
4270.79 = 0.7506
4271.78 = 0.6071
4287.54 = 0.5964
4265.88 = 1.168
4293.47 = 0.6788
